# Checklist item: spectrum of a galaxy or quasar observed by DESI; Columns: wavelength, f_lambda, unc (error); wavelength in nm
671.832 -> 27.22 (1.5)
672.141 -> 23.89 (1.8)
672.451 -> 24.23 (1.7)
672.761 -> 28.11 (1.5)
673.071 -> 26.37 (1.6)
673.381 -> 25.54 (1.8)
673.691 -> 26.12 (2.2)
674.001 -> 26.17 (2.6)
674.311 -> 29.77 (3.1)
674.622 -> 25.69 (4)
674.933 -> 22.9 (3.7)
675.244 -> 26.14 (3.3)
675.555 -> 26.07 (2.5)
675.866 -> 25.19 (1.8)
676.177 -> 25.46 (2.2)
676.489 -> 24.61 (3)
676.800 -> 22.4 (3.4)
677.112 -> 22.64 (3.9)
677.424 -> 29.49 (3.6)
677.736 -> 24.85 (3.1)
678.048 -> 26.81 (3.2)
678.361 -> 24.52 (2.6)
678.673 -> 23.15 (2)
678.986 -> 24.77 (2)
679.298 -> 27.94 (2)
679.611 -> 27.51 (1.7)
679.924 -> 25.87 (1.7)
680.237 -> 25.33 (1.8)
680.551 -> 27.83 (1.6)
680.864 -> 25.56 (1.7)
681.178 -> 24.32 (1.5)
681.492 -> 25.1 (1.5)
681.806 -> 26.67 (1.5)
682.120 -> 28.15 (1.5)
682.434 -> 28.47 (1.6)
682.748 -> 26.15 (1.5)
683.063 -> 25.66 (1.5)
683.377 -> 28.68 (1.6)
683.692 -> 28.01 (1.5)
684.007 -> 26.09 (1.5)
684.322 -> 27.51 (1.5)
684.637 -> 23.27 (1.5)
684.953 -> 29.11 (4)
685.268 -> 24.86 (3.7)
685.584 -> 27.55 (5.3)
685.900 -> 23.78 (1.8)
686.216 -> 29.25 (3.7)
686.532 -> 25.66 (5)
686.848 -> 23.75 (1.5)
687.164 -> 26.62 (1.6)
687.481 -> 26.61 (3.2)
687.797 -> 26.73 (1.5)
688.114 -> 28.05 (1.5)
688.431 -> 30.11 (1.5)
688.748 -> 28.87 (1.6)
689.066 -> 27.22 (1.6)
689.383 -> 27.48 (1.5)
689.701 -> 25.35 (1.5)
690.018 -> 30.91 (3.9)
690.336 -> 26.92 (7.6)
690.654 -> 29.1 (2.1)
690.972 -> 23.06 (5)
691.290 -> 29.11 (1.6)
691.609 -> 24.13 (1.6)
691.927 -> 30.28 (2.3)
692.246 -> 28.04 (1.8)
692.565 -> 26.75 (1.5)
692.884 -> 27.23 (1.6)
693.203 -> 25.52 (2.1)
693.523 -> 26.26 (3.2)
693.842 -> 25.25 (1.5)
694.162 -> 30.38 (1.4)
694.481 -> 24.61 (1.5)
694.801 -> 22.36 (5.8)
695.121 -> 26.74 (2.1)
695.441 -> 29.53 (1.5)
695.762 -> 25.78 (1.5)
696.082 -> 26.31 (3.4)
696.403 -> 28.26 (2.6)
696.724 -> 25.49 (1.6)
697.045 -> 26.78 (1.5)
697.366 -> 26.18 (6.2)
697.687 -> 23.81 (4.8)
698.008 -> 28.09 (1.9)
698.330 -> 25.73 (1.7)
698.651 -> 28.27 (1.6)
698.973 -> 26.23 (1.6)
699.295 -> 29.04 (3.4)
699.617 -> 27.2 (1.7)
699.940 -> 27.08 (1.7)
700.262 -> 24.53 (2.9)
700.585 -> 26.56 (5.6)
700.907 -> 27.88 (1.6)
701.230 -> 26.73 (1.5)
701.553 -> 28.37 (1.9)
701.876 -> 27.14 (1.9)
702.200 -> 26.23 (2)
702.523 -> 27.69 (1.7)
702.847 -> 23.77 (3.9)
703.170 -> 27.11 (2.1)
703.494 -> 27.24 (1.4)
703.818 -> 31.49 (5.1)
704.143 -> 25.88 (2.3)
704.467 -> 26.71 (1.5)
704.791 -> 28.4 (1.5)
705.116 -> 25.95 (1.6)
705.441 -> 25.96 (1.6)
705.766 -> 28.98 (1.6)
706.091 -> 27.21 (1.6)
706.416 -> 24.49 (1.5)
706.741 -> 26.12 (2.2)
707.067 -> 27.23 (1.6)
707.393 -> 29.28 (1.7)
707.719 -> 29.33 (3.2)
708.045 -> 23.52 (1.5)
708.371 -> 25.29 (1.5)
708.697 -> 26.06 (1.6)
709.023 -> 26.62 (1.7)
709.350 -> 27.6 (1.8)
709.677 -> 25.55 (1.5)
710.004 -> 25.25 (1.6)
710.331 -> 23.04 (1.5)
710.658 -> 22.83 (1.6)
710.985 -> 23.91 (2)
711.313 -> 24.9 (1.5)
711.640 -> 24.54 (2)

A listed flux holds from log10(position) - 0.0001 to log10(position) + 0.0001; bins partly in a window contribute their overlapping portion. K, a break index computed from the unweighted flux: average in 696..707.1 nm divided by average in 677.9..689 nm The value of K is 1.0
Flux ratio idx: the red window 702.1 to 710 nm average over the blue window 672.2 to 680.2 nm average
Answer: 1.04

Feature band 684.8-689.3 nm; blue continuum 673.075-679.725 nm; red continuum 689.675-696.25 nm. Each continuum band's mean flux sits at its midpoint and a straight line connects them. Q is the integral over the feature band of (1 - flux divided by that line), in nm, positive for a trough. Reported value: -0.10 nm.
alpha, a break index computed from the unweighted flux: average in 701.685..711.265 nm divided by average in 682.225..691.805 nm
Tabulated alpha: 0.98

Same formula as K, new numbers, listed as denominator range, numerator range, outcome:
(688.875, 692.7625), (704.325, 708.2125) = 0.98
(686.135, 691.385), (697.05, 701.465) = 0.98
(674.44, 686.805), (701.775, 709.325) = 1.03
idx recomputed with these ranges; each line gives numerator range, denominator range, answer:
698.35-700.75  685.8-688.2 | 1.02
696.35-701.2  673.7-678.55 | 1.05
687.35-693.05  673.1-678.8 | 1.08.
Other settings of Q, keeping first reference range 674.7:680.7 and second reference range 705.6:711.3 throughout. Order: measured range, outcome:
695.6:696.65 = -0.037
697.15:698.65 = -0.025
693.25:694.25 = -0.045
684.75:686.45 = -0.078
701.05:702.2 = -0.062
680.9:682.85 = -0.069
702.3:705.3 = -0.140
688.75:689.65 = -0.061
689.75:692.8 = -0.215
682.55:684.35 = -0.103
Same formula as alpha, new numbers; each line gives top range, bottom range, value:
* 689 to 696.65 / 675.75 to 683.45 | 1.04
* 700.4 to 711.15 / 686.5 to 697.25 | 0.98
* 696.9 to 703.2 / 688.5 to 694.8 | 0.99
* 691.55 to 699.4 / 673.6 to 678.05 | 1.04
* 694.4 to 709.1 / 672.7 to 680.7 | 1.04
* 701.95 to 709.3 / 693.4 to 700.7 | 1.01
